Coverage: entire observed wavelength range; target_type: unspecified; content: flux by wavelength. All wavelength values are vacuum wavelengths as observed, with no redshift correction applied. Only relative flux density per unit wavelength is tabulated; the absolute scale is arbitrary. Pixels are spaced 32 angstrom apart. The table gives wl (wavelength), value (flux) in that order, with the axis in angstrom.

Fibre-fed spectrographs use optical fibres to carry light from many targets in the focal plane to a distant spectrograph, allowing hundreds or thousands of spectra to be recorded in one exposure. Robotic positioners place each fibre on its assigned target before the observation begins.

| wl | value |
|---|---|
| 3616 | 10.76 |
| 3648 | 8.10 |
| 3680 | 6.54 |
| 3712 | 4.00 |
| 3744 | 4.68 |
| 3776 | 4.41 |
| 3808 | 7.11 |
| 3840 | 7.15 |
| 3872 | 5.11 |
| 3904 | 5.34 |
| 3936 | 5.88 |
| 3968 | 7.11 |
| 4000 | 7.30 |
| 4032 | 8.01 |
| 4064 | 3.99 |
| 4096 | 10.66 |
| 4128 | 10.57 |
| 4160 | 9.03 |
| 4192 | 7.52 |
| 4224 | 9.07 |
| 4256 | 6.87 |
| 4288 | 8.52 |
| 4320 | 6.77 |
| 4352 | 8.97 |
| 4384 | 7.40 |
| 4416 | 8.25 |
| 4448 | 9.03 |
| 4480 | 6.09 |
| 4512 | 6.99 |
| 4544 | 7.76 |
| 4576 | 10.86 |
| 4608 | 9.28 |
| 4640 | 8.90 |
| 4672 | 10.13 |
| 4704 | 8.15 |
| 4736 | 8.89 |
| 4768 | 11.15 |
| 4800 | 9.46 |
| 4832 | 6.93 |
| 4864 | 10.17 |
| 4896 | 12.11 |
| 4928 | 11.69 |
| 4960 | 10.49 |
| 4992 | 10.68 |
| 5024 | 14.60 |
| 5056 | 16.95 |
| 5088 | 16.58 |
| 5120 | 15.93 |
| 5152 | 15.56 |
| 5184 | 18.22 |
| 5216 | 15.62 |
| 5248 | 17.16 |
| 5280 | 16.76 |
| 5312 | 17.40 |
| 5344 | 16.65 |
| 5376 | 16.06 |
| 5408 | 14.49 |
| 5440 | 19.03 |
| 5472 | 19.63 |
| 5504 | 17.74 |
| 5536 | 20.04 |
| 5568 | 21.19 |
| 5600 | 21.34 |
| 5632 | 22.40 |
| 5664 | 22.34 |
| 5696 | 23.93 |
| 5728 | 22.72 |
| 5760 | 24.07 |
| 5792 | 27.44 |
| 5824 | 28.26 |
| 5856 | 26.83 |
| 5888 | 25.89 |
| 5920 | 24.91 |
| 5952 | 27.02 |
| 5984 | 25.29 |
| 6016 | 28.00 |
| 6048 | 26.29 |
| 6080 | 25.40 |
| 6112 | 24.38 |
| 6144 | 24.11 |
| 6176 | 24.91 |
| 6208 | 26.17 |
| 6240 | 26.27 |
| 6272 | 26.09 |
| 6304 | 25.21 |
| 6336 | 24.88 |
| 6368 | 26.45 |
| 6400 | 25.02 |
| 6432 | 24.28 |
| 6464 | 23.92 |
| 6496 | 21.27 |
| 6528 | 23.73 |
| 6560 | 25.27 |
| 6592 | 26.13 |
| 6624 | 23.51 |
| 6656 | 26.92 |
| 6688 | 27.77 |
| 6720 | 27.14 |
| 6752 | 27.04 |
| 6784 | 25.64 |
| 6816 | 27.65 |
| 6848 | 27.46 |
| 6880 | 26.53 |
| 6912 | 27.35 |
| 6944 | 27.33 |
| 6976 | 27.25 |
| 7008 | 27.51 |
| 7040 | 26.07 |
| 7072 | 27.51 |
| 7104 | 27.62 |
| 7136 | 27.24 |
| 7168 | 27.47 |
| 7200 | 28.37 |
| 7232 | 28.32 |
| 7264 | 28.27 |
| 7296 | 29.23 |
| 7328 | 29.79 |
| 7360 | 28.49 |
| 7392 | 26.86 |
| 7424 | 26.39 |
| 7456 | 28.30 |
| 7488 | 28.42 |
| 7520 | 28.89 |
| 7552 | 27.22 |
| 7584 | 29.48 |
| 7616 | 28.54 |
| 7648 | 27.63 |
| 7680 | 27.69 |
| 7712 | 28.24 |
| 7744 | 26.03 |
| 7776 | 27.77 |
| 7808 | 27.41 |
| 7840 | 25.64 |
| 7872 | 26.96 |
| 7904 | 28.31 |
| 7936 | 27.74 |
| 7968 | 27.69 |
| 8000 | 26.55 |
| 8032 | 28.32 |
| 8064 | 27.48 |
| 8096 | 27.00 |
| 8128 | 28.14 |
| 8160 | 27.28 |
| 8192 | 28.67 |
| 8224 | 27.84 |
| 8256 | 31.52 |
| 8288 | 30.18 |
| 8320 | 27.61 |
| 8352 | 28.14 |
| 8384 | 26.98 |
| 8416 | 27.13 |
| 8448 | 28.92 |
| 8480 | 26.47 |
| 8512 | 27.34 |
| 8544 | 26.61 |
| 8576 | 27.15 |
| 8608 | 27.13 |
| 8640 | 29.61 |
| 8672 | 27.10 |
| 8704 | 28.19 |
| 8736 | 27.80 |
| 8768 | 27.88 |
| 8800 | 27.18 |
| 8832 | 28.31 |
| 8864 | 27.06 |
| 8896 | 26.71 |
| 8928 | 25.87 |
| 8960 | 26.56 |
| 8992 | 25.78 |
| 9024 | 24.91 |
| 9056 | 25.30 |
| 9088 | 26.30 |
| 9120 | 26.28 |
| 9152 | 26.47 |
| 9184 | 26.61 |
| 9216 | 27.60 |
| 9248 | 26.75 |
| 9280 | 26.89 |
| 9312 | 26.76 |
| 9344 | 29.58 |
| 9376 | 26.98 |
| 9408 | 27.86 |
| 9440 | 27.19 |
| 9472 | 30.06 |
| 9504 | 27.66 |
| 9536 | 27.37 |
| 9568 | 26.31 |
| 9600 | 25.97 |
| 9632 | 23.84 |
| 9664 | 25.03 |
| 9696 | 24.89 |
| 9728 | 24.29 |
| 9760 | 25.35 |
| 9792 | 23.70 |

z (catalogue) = 0.26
